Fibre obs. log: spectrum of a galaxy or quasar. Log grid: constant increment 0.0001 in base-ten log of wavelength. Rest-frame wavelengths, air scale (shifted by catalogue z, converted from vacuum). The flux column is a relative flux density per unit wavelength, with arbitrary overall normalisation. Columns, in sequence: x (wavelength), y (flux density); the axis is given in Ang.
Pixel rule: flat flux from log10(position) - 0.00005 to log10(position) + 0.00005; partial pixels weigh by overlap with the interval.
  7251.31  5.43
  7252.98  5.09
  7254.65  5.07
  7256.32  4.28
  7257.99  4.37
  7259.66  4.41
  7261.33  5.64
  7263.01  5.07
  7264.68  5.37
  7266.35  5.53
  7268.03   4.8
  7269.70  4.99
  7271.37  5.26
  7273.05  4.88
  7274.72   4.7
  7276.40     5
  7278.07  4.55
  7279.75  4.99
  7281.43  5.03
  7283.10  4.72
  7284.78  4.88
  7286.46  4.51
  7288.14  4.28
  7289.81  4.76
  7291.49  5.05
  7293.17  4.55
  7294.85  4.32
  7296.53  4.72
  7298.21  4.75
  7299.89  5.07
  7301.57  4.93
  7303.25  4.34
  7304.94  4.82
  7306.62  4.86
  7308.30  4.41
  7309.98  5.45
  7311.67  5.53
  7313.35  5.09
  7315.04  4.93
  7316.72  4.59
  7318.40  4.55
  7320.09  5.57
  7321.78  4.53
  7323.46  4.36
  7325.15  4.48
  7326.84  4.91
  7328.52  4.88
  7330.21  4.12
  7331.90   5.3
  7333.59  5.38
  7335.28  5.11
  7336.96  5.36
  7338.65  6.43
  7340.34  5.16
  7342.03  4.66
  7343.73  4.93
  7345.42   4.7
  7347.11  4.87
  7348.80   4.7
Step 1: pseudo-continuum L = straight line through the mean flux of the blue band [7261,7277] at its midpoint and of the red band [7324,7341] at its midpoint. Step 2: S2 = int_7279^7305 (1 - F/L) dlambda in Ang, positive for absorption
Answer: 1.9 Ang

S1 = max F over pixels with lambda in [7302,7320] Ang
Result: 5.53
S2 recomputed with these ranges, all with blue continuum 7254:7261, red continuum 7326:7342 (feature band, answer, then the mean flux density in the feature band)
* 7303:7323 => 0.4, 4.89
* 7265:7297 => -0.4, 4.83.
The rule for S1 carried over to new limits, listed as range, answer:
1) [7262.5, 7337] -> 5.57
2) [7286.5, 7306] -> 5.07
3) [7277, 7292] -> 5.05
